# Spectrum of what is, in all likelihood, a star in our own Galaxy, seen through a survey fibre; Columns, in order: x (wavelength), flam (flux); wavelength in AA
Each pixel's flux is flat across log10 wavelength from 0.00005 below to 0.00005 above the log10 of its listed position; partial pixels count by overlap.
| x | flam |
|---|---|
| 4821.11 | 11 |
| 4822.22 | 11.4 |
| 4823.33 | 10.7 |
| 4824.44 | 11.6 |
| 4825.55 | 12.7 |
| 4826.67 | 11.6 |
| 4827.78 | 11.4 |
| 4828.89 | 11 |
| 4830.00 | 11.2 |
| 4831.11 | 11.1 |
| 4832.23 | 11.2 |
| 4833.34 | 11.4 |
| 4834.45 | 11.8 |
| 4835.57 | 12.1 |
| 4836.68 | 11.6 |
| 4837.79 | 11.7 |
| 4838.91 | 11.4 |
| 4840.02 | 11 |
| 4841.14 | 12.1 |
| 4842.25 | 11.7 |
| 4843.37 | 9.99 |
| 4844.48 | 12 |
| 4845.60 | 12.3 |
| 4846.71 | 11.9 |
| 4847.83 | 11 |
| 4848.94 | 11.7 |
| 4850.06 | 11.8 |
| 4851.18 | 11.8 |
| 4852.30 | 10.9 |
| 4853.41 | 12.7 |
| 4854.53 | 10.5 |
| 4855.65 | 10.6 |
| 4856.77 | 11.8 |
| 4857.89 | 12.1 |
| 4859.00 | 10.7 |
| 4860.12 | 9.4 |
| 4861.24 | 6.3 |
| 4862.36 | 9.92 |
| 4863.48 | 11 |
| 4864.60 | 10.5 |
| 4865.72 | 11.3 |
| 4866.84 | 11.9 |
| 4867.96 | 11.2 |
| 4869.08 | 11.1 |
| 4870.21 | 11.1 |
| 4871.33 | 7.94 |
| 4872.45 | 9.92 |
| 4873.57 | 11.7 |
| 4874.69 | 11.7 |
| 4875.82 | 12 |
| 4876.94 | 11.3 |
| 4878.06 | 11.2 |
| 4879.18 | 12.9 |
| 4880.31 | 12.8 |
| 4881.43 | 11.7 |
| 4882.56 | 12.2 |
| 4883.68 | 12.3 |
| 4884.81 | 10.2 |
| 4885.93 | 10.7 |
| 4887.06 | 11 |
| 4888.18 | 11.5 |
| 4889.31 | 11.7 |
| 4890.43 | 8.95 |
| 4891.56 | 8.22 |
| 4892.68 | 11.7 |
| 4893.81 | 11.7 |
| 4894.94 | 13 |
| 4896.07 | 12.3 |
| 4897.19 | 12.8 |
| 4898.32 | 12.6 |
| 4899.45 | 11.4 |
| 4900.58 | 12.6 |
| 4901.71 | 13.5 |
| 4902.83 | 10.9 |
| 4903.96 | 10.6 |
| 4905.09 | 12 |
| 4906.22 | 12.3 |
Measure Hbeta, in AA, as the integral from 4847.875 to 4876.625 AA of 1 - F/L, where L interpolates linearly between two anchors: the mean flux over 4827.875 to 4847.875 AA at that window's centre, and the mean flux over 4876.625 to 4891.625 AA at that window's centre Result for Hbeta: 1.29 AA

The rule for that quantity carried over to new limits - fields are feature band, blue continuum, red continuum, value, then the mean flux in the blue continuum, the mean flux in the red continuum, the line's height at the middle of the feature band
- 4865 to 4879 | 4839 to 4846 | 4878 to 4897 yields 0.5 AA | 11.5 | 11.4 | 11.5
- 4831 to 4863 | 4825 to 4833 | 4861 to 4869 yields -0.6 AA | 11.4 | 10.5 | 11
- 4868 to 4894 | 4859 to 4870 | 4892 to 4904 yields 0.2 AA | 10.3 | 12.1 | 11.2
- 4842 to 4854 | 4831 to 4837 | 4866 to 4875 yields -0.4 AA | 11.6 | 10.8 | 11.3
